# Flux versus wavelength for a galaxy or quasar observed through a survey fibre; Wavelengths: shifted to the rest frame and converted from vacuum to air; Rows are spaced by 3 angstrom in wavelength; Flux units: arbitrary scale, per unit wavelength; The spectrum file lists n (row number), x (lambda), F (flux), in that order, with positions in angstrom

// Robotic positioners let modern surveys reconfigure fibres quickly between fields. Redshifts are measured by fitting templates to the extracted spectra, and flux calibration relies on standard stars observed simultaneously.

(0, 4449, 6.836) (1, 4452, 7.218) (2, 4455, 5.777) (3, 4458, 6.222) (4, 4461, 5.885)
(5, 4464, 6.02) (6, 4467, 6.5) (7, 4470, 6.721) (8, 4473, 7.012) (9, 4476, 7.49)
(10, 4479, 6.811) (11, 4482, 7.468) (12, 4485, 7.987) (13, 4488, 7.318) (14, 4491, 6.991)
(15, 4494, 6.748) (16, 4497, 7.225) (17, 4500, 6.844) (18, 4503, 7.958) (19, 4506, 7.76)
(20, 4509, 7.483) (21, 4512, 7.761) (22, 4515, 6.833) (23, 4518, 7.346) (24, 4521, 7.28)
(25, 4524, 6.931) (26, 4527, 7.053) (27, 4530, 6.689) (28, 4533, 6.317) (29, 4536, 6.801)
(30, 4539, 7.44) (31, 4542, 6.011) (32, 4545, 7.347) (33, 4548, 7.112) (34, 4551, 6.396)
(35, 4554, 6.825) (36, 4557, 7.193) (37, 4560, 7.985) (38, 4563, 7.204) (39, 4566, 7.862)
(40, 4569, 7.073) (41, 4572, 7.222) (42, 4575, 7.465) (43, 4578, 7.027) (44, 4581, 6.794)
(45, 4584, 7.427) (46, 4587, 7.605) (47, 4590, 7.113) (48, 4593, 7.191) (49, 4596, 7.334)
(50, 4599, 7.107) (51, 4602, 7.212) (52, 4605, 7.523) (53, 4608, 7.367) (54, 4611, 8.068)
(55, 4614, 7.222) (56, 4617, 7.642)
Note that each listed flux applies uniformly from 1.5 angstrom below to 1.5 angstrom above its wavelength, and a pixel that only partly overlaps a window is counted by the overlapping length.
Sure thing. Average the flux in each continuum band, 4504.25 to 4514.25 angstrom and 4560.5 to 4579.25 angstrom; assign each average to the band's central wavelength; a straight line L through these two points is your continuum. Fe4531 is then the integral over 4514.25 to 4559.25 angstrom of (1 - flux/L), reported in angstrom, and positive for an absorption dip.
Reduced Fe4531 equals 3.4 angstrom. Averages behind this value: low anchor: 7.61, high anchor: 7.35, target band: 6.92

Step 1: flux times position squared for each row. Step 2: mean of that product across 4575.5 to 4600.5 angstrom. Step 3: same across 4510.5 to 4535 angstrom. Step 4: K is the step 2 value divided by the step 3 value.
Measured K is 1.1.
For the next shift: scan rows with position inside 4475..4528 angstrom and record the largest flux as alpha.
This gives 7.987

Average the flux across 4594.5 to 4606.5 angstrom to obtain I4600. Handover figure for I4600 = 7.29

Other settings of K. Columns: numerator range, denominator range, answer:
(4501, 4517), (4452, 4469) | 1.24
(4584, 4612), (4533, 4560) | 1.09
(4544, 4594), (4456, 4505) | 1.08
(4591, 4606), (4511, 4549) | 1.07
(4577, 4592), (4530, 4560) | 1.06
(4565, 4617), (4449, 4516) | 1.10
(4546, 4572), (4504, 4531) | 1.01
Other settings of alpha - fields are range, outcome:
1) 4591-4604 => 7.334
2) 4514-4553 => 7.44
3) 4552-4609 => 7.985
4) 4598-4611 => 8.068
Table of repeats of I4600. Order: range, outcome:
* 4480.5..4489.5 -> 7.59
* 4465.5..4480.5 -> 6.91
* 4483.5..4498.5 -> 7.25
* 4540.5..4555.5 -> 6.74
